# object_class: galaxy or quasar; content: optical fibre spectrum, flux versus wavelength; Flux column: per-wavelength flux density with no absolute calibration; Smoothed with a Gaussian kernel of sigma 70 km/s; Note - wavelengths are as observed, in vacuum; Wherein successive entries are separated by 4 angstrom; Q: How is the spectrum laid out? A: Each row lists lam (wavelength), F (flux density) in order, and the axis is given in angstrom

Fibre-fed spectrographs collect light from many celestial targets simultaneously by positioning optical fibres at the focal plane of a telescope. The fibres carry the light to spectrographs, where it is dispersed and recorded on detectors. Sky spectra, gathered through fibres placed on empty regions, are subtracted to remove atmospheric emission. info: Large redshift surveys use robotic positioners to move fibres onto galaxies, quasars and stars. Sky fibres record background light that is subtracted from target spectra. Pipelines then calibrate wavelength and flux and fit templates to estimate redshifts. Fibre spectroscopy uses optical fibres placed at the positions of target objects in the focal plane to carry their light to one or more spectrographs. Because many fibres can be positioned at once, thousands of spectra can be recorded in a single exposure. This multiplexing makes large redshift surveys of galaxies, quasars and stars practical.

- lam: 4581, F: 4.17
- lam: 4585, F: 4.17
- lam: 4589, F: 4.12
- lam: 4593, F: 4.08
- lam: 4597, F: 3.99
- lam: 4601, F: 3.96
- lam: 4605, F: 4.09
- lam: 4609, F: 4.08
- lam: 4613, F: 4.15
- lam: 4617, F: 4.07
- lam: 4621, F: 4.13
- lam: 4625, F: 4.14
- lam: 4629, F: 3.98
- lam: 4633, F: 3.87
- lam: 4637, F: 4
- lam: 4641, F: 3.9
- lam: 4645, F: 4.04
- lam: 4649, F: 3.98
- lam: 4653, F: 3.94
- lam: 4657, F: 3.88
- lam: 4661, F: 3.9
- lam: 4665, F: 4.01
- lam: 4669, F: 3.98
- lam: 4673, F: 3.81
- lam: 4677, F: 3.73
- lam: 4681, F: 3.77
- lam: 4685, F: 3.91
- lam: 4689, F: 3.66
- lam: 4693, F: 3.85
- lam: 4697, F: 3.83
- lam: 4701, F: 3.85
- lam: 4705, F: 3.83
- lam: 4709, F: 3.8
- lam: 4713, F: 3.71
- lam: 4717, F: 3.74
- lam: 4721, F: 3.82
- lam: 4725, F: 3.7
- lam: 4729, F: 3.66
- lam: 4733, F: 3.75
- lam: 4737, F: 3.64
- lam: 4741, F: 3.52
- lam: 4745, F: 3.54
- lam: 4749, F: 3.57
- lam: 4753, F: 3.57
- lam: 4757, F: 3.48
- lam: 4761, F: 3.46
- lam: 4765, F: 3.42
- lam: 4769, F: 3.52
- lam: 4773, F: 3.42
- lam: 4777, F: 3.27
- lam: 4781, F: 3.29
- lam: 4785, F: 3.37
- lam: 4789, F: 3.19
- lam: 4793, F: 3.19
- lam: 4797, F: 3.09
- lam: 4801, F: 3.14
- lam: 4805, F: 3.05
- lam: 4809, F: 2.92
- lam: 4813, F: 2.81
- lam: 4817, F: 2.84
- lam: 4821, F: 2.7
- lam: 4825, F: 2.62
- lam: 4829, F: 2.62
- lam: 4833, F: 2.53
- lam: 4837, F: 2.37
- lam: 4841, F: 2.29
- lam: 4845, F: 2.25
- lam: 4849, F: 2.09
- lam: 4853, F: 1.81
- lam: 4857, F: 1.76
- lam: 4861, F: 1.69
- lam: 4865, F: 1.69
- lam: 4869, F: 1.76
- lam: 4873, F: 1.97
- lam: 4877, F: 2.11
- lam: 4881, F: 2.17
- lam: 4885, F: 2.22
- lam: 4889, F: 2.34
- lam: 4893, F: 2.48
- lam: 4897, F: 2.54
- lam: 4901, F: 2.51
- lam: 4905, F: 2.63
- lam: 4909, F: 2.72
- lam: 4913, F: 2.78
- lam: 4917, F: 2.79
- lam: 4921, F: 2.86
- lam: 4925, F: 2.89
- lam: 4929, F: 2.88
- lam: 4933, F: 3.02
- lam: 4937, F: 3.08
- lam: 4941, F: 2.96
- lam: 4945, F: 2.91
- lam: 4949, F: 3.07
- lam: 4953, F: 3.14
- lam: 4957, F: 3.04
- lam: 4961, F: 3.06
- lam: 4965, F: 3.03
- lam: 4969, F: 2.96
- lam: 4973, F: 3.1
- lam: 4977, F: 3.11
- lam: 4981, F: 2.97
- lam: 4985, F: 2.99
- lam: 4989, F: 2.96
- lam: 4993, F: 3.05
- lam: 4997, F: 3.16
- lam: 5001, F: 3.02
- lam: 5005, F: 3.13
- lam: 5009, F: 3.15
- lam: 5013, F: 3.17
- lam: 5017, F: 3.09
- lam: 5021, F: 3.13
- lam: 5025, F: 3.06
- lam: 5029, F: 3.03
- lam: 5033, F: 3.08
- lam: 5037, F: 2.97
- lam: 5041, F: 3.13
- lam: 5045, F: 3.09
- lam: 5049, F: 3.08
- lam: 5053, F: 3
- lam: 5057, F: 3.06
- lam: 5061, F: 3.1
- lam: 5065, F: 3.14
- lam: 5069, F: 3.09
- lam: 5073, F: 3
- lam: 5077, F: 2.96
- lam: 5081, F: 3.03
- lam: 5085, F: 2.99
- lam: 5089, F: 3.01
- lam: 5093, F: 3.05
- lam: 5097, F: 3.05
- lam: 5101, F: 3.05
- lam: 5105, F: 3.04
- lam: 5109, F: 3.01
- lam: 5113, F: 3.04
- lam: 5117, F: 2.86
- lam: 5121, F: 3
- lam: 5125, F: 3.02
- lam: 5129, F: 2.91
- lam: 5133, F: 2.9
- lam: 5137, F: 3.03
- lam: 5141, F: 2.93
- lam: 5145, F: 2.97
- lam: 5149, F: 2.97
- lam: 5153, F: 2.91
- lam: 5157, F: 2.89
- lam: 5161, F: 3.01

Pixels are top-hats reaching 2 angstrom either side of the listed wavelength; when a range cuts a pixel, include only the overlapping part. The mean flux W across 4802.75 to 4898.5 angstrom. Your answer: 2.32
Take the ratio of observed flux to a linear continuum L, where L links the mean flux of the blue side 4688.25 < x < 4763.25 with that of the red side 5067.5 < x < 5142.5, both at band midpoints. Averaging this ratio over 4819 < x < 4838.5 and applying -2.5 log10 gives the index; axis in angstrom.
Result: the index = 0.33 mag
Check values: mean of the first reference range 3.68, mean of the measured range 2.57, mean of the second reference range 3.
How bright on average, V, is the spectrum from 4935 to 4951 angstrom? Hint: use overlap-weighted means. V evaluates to 3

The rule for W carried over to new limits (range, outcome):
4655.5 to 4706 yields 3.85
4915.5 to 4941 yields 2.93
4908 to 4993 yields 2.97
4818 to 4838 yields 2.59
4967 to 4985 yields 3.03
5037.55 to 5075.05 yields 3.07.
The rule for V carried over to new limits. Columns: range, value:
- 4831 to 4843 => 2.4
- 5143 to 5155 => 2.95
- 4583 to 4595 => 4.12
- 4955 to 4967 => 3.04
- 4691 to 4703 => 3.84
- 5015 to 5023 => 3.11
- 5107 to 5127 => 2.99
